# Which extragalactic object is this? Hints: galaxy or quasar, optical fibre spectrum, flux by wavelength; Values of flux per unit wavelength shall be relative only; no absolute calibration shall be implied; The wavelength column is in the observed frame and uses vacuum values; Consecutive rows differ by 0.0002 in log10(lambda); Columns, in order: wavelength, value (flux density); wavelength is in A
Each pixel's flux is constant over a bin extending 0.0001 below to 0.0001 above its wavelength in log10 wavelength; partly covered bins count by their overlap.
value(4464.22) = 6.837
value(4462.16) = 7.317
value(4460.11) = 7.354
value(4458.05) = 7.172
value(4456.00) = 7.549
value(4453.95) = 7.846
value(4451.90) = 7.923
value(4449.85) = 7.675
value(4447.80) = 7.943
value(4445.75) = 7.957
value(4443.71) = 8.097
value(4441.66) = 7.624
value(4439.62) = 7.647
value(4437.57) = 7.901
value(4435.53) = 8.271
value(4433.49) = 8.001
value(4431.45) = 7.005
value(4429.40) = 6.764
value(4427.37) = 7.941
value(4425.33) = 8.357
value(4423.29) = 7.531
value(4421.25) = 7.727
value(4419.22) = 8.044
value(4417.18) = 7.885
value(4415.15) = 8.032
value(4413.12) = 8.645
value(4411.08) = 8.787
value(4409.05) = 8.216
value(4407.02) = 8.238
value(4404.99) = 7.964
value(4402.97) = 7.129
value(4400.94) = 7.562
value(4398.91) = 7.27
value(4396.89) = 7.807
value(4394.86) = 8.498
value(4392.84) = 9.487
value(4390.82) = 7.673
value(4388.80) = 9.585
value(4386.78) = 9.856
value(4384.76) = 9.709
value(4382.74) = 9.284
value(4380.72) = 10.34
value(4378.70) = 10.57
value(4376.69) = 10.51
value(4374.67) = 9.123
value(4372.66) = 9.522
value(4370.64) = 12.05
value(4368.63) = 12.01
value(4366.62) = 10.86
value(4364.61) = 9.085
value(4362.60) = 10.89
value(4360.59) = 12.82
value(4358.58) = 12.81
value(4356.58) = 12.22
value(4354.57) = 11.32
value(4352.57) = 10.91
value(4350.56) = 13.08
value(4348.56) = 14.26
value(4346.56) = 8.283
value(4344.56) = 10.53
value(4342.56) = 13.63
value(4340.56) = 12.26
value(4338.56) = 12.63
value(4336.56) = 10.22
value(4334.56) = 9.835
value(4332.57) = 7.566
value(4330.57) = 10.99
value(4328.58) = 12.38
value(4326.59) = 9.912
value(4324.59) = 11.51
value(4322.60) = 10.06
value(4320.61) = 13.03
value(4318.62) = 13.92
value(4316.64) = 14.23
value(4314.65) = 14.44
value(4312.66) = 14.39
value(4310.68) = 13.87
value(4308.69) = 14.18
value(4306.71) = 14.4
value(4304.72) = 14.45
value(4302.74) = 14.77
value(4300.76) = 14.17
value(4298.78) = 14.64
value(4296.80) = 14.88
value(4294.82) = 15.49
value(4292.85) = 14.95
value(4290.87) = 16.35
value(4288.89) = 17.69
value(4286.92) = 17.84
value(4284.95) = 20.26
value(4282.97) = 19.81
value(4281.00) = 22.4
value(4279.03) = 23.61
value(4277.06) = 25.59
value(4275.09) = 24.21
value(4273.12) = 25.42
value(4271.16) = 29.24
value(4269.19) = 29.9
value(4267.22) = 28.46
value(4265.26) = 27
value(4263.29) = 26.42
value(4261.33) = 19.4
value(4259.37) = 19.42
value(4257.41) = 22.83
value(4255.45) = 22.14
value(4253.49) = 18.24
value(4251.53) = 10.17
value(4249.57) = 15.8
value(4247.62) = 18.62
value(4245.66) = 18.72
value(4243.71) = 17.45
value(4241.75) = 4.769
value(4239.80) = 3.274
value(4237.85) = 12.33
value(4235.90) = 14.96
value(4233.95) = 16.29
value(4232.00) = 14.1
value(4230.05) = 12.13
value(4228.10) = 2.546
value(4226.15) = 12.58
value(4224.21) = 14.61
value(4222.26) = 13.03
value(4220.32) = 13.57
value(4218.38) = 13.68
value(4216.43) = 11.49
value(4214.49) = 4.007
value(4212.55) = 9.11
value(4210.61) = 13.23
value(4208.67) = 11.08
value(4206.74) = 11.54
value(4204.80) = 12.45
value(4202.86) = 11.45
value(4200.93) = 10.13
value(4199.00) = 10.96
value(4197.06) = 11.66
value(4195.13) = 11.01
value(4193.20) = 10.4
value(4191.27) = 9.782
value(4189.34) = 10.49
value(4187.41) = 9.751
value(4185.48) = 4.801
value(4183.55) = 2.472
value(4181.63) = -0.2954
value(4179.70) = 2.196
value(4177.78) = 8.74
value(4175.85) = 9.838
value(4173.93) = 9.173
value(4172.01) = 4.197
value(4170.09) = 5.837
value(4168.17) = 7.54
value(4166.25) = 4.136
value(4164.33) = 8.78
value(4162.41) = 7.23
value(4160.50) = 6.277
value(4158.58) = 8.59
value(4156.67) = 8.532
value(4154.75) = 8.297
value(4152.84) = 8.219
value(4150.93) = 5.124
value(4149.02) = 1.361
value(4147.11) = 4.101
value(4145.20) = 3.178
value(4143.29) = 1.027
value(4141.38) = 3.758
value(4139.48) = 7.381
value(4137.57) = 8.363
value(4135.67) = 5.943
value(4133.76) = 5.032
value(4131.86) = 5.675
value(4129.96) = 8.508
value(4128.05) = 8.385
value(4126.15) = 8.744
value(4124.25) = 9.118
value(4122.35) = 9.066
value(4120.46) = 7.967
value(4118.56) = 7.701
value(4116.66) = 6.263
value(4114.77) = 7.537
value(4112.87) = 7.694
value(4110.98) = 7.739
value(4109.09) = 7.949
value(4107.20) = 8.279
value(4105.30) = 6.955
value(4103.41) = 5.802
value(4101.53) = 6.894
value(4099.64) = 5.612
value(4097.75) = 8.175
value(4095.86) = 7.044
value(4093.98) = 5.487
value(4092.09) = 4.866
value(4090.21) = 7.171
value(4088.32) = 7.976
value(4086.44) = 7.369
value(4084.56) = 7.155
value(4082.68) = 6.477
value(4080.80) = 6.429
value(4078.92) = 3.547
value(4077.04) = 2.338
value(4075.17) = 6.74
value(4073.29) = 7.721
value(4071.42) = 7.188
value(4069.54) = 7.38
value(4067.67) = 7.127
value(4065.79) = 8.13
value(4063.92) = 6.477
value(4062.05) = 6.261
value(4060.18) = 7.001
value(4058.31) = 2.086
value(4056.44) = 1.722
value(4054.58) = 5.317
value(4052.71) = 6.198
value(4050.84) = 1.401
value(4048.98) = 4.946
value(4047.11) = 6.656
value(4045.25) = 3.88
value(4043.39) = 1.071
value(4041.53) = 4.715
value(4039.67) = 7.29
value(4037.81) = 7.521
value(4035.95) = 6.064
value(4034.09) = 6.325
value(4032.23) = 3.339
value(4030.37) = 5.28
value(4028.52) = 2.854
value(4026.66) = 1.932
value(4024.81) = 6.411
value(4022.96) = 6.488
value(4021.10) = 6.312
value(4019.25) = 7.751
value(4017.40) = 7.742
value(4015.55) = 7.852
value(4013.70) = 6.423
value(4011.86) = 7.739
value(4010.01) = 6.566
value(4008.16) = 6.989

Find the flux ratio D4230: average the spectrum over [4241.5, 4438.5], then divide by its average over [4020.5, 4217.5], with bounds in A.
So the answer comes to 2.0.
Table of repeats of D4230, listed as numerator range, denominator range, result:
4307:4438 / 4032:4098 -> 1.77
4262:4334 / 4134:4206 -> 2.46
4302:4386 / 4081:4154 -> 1.77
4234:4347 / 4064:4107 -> 2.49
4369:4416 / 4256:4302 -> 0.42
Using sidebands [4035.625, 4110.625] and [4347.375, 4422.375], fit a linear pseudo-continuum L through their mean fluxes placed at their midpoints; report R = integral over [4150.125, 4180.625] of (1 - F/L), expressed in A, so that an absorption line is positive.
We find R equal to 0.1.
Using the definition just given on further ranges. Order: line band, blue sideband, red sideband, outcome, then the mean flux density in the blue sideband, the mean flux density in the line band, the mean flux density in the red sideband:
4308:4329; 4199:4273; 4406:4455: -1.1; 15.4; 12.9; 7.92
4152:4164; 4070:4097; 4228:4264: 3.0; 6.28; 7.9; 15.5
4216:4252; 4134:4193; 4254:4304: 5.9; 6.2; 12.7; 21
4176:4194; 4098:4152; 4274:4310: 6.8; 6.49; 6.6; 17.7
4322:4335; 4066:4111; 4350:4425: -2.1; 6.64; 10.4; 9.5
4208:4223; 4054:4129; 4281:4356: -1.0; 6.73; 11.1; 13.5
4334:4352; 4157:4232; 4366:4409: -4.8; 9.03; 11.7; 9.25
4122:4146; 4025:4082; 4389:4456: -2.7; 5.19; 6.43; 7.93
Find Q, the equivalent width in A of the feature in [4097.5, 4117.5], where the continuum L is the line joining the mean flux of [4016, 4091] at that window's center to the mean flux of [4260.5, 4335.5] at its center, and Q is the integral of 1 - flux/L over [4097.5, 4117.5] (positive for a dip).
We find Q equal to 2.7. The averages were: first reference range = 5.66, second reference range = 17.4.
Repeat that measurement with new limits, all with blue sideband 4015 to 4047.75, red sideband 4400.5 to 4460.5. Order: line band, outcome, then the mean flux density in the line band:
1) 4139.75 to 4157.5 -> 3.6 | 4.92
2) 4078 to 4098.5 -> -2.4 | 6.5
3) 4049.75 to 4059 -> 3.6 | 3.41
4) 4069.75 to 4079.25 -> -0.1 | 5.78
